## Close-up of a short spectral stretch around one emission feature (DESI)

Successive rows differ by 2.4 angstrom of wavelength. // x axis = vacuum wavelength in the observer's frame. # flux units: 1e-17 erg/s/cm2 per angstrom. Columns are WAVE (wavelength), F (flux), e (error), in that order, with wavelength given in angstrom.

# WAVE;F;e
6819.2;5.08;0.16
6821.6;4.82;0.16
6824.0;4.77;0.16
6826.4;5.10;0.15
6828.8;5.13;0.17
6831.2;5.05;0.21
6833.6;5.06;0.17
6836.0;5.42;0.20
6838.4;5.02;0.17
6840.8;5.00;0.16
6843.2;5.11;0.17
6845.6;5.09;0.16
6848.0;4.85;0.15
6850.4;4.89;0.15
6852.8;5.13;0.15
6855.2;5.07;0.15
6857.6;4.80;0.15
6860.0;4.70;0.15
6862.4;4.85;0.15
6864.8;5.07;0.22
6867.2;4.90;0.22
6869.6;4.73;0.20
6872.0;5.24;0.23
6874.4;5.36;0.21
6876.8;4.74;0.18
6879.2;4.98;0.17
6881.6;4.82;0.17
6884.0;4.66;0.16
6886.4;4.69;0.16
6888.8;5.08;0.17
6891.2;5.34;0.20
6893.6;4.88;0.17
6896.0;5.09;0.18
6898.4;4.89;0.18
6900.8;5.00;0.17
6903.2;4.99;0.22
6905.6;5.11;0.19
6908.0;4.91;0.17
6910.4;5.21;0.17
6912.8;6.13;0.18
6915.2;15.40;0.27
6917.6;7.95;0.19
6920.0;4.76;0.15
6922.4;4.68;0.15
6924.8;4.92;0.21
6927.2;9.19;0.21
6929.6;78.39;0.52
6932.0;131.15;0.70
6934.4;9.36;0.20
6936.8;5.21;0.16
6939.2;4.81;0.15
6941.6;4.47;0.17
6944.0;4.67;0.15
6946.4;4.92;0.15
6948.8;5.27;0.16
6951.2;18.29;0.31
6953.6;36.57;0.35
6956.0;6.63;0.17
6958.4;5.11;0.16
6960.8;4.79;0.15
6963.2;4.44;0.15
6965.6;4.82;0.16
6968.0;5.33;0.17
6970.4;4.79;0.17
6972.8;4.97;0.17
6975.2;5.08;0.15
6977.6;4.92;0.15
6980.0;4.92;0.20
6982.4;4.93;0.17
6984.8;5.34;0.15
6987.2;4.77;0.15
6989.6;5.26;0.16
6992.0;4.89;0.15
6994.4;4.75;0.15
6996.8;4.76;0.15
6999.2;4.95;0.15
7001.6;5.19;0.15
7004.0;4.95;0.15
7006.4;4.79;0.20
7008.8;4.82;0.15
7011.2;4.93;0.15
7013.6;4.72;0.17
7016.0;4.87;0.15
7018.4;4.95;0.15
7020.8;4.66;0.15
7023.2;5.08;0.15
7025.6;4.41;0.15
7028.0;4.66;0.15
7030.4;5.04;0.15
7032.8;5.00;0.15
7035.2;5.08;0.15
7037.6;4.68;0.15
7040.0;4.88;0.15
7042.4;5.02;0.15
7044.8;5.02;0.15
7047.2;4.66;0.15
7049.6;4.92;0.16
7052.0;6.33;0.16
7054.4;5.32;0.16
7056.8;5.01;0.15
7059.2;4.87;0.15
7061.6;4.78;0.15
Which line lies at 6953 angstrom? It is [N II] 6583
